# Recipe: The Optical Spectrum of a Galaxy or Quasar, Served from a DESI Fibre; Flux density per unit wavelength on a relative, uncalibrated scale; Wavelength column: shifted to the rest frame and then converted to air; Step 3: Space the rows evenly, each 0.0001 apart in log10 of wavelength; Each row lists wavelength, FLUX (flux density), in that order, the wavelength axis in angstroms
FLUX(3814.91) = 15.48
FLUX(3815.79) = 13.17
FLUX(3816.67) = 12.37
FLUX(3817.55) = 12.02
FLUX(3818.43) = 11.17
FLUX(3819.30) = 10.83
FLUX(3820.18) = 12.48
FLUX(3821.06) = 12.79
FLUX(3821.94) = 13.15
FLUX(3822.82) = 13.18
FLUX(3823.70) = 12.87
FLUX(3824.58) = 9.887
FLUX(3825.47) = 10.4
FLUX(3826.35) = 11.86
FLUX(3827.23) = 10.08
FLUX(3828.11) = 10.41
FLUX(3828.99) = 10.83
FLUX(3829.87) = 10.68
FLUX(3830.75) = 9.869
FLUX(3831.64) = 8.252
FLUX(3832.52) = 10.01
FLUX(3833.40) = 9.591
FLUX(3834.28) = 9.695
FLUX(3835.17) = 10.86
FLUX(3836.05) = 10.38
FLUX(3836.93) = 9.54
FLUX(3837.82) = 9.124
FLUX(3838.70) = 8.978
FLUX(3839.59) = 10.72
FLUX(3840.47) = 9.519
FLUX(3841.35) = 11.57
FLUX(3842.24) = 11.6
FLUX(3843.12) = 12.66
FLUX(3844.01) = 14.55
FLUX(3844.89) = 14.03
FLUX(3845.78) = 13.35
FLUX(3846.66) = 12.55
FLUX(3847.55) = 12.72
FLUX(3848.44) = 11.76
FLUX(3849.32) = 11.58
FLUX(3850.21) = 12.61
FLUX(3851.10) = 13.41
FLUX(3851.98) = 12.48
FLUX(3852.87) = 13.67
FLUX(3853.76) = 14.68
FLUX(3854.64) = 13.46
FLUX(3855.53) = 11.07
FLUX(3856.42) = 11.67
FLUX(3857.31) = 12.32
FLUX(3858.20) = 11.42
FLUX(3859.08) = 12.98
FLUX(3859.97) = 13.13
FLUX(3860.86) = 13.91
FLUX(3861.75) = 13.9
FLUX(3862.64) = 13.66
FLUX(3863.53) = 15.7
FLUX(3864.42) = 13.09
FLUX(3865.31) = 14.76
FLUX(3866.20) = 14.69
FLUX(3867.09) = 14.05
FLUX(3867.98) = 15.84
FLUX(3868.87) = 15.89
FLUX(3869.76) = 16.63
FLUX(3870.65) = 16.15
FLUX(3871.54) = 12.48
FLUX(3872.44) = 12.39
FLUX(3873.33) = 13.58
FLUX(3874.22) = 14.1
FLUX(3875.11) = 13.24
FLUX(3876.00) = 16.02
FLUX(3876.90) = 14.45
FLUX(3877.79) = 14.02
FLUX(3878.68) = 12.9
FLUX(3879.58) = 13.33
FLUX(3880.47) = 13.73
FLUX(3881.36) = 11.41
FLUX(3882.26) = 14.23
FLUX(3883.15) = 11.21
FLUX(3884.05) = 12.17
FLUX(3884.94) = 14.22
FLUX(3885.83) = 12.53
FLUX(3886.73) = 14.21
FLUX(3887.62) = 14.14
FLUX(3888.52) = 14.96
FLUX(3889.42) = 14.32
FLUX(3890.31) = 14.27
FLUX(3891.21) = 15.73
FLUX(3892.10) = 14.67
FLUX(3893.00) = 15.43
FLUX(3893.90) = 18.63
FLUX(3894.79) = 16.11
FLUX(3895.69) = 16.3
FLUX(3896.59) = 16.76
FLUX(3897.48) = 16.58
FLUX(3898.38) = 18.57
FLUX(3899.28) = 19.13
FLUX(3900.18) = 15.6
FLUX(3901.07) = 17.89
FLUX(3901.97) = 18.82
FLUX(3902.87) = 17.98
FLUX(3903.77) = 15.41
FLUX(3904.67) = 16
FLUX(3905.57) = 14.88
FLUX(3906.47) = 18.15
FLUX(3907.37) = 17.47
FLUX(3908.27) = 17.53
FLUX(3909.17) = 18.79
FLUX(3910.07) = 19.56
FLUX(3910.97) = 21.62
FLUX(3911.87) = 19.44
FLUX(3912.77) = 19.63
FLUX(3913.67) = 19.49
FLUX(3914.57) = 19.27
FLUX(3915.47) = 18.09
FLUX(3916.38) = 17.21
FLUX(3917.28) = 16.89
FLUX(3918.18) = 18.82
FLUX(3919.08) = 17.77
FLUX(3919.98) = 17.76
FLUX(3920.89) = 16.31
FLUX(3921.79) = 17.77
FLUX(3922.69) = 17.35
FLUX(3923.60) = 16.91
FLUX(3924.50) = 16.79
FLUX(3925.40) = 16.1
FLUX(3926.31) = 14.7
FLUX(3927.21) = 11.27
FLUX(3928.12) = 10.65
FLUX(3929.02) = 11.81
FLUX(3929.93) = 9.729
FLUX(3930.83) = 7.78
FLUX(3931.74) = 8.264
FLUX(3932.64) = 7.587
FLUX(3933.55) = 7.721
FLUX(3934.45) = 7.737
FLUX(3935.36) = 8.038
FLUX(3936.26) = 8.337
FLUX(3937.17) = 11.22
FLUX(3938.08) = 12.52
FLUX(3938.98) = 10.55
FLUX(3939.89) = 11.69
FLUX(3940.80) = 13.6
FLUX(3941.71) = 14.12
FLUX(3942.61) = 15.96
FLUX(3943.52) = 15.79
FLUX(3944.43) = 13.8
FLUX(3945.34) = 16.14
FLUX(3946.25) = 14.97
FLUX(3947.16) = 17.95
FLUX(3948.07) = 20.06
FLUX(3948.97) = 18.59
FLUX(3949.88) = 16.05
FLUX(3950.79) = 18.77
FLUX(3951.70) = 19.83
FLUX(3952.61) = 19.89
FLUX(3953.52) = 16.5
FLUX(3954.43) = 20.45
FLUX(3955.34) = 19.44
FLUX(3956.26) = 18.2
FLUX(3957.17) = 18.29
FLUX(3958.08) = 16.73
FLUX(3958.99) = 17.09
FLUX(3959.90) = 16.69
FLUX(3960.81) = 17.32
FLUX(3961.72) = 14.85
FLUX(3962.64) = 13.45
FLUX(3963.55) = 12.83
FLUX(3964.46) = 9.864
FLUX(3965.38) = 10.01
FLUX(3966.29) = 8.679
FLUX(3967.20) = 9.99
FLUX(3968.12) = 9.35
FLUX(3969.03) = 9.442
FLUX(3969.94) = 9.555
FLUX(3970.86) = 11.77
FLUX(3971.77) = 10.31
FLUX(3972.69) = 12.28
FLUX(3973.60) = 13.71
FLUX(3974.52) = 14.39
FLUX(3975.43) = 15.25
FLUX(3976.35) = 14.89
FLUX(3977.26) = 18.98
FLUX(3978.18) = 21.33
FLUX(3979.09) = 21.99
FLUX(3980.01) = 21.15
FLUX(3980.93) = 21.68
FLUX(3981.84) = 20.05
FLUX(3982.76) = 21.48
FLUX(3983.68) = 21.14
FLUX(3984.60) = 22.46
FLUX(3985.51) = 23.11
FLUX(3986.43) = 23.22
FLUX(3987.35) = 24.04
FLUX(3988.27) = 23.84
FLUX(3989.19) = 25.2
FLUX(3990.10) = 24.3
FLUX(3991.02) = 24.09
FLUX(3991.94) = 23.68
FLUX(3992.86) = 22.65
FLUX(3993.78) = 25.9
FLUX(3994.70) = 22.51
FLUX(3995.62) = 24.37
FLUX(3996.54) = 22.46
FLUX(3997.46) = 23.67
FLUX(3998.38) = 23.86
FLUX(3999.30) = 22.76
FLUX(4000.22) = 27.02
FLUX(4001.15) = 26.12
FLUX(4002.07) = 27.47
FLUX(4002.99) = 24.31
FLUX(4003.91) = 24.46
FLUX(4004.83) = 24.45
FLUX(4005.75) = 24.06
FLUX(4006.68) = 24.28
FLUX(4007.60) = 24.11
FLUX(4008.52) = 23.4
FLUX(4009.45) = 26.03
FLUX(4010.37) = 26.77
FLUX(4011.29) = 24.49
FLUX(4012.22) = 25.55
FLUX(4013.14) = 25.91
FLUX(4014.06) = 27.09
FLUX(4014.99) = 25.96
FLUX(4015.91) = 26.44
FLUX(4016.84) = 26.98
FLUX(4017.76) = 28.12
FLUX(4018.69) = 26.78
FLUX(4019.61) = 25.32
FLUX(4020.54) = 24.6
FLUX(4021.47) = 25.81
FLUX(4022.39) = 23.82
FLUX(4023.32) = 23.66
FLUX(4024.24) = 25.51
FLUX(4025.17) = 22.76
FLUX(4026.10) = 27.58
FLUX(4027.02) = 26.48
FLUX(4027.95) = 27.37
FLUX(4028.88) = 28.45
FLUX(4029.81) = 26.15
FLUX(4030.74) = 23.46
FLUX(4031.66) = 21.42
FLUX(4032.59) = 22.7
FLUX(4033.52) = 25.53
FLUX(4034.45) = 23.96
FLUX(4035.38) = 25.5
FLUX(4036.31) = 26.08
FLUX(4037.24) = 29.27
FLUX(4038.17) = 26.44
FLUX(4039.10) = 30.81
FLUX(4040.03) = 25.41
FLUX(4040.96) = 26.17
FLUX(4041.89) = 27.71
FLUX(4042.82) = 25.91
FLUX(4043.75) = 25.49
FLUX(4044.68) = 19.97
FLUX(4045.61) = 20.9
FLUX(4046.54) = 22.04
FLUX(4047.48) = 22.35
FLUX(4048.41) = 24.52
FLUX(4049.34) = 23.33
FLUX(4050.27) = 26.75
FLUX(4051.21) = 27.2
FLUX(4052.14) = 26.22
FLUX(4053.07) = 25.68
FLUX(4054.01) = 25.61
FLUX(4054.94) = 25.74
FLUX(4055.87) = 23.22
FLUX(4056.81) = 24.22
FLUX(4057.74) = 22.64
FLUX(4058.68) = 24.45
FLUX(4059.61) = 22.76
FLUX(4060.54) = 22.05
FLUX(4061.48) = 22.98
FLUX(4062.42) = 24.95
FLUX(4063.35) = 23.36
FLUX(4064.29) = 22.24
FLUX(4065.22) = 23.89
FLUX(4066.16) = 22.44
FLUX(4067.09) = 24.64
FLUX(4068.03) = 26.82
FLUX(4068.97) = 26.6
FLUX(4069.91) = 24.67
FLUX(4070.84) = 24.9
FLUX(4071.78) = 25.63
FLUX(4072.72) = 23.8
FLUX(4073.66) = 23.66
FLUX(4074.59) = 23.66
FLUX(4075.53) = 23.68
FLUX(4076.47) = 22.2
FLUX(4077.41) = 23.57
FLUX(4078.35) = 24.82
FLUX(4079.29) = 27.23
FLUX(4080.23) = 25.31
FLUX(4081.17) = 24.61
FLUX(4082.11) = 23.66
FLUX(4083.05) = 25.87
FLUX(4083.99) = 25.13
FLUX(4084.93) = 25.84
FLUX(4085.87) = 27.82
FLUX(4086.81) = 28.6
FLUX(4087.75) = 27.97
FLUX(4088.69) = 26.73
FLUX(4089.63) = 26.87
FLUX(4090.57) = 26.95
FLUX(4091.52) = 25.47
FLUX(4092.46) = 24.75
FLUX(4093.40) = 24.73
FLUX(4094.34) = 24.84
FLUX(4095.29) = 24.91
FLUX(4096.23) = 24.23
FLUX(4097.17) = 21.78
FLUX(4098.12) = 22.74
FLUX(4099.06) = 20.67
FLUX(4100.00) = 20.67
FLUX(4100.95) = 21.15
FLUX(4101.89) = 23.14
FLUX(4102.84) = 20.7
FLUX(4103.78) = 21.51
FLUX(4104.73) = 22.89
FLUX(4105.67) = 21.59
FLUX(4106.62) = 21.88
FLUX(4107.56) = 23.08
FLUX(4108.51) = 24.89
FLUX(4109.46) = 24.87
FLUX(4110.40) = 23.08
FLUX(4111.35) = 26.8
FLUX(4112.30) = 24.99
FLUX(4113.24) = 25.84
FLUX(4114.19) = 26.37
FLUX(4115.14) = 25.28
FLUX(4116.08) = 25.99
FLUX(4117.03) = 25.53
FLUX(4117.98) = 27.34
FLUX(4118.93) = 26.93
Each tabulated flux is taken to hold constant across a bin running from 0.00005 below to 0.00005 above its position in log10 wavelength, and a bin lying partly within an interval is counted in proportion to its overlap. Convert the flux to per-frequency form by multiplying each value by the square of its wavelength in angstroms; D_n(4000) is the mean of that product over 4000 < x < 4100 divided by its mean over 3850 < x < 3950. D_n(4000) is 1.83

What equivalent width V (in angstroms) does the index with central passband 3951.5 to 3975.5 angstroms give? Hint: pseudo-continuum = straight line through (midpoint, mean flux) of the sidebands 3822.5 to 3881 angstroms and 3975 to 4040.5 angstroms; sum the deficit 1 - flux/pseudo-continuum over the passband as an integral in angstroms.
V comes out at 7.6 angstroms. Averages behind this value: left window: 12.5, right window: 24.3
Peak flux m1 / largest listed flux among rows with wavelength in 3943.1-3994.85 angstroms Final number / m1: 25.9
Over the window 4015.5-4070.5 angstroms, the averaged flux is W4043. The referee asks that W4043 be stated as 25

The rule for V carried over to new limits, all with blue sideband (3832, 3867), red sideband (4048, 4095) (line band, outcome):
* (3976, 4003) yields -3.66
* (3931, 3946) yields 5.14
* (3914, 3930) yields 0.32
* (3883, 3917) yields -3.43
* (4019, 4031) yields -1.75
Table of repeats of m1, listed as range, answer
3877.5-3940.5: 21.62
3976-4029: 28.45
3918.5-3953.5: 20.06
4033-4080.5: 30.81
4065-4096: 28.6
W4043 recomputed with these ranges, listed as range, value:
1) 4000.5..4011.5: 25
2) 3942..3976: 15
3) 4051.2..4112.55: 24.3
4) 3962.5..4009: 19.8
